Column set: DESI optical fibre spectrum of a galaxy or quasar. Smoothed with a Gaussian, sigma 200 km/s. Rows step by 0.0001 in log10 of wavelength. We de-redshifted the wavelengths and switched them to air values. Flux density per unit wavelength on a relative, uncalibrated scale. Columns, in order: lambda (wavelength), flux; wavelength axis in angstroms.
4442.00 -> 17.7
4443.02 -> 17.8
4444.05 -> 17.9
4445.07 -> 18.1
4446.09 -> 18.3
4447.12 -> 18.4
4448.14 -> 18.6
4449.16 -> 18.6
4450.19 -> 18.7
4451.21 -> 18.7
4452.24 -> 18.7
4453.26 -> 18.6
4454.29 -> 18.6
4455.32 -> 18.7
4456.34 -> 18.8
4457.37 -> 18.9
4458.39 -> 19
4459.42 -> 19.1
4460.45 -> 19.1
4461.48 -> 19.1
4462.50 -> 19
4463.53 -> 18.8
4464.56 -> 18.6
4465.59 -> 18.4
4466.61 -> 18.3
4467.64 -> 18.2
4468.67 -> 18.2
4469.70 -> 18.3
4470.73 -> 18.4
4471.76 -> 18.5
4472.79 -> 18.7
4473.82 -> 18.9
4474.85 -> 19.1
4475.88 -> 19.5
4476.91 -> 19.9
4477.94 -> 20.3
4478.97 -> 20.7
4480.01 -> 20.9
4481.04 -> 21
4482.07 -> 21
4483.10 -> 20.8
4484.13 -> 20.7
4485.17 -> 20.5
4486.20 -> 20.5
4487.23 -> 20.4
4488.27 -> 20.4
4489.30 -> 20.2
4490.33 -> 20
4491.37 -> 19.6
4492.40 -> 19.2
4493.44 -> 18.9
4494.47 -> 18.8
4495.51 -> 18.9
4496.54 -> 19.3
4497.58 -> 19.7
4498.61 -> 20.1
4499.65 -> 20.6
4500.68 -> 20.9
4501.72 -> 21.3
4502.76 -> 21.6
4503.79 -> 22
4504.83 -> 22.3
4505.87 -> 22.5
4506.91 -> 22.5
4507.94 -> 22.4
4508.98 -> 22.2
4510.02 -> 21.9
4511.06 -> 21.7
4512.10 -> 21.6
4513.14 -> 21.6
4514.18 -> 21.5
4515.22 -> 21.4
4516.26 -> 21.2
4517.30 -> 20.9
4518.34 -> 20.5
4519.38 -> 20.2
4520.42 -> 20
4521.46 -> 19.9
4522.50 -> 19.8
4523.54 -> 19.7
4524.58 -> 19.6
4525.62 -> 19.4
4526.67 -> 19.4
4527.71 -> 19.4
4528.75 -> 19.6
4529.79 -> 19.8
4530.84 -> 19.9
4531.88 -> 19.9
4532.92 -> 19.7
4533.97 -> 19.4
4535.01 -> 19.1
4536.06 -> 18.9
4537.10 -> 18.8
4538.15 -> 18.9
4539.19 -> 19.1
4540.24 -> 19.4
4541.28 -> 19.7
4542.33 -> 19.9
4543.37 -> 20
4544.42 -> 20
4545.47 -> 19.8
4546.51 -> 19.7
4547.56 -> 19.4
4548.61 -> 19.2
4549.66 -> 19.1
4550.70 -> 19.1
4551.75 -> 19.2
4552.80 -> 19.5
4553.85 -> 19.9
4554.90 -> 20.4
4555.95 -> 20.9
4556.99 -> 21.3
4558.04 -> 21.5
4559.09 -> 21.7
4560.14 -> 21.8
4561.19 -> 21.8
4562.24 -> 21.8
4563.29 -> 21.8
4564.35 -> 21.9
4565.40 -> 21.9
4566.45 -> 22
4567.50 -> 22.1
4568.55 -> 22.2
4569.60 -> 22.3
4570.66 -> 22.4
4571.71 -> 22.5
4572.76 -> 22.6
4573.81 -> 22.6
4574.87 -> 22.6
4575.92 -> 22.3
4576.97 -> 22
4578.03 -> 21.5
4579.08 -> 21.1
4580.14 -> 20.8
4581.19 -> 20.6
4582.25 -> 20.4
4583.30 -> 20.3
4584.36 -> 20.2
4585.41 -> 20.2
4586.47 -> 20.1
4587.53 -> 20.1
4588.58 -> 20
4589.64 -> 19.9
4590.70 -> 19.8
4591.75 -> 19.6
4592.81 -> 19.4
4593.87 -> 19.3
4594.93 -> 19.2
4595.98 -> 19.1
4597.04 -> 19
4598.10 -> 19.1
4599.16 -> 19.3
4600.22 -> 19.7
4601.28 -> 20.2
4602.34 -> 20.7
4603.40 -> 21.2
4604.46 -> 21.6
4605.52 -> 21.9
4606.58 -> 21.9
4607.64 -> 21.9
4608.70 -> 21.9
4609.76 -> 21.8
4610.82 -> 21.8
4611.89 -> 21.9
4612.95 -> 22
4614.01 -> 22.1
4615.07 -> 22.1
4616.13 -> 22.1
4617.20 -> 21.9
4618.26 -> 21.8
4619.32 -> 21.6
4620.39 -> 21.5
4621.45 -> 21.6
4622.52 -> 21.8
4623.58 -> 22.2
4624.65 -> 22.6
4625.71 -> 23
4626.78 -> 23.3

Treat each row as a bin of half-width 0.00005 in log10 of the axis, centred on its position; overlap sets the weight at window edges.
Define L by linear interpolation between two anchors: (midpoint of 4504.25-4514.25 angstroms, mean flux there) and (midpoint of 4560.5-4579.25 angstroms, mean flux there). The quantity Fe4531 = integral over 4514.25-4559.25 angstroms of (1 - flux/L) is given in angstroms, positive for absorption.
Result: 4.47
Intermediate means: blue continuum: 22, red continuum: 22.1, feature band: 19.9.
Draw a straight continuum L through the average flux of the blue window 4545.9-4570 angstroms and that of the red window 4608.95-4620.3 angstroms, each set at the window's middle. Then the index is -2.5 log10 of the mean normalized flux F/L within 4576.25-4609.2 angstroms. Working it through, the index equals 0.06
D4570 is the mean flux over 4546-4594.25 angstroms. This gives 20.9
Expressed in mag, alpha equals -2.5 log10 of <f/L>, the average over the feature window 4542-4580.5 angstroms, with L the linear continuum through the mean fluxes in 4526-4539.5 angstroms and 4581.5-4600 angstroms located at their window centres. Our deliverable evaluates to -0.08 mag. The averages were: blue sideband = 19.4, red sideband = 19.7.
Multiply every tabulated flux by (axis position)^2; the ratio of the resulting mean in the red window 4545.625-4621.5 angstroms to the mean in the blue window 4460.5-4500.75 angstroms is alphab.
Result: 1.1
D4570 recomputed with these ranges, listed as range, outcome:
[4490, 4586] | 20.6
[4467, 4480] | 19.1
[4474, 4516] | 20.7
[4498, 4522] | 21.3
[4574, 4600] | 20.3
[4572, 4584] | 21.5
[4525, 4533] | 19.6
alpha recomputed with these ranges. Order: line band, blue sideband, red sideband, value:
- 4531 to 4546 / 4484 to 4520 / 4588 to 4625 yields 0.073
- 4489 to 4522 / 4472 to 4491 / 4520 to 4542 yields -0.051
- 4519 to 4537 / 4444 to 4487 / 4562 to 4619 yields 0.028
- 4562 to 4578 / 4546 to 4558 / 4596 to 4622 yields -0.096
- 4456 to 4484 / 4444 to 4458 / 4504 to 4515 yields 0.024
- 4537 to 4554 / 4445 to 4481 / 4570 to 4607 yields 0.033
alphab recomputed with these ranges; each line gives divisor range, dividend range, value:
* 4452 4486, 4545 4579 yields 1.15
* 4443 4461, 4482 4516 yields 1.14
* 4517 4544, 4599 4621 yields 1.13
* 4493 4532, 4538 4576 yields 1.03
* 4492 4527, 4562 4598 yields 1.04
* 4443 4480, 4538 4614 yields 1.16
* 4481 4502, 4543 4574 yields 1.08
